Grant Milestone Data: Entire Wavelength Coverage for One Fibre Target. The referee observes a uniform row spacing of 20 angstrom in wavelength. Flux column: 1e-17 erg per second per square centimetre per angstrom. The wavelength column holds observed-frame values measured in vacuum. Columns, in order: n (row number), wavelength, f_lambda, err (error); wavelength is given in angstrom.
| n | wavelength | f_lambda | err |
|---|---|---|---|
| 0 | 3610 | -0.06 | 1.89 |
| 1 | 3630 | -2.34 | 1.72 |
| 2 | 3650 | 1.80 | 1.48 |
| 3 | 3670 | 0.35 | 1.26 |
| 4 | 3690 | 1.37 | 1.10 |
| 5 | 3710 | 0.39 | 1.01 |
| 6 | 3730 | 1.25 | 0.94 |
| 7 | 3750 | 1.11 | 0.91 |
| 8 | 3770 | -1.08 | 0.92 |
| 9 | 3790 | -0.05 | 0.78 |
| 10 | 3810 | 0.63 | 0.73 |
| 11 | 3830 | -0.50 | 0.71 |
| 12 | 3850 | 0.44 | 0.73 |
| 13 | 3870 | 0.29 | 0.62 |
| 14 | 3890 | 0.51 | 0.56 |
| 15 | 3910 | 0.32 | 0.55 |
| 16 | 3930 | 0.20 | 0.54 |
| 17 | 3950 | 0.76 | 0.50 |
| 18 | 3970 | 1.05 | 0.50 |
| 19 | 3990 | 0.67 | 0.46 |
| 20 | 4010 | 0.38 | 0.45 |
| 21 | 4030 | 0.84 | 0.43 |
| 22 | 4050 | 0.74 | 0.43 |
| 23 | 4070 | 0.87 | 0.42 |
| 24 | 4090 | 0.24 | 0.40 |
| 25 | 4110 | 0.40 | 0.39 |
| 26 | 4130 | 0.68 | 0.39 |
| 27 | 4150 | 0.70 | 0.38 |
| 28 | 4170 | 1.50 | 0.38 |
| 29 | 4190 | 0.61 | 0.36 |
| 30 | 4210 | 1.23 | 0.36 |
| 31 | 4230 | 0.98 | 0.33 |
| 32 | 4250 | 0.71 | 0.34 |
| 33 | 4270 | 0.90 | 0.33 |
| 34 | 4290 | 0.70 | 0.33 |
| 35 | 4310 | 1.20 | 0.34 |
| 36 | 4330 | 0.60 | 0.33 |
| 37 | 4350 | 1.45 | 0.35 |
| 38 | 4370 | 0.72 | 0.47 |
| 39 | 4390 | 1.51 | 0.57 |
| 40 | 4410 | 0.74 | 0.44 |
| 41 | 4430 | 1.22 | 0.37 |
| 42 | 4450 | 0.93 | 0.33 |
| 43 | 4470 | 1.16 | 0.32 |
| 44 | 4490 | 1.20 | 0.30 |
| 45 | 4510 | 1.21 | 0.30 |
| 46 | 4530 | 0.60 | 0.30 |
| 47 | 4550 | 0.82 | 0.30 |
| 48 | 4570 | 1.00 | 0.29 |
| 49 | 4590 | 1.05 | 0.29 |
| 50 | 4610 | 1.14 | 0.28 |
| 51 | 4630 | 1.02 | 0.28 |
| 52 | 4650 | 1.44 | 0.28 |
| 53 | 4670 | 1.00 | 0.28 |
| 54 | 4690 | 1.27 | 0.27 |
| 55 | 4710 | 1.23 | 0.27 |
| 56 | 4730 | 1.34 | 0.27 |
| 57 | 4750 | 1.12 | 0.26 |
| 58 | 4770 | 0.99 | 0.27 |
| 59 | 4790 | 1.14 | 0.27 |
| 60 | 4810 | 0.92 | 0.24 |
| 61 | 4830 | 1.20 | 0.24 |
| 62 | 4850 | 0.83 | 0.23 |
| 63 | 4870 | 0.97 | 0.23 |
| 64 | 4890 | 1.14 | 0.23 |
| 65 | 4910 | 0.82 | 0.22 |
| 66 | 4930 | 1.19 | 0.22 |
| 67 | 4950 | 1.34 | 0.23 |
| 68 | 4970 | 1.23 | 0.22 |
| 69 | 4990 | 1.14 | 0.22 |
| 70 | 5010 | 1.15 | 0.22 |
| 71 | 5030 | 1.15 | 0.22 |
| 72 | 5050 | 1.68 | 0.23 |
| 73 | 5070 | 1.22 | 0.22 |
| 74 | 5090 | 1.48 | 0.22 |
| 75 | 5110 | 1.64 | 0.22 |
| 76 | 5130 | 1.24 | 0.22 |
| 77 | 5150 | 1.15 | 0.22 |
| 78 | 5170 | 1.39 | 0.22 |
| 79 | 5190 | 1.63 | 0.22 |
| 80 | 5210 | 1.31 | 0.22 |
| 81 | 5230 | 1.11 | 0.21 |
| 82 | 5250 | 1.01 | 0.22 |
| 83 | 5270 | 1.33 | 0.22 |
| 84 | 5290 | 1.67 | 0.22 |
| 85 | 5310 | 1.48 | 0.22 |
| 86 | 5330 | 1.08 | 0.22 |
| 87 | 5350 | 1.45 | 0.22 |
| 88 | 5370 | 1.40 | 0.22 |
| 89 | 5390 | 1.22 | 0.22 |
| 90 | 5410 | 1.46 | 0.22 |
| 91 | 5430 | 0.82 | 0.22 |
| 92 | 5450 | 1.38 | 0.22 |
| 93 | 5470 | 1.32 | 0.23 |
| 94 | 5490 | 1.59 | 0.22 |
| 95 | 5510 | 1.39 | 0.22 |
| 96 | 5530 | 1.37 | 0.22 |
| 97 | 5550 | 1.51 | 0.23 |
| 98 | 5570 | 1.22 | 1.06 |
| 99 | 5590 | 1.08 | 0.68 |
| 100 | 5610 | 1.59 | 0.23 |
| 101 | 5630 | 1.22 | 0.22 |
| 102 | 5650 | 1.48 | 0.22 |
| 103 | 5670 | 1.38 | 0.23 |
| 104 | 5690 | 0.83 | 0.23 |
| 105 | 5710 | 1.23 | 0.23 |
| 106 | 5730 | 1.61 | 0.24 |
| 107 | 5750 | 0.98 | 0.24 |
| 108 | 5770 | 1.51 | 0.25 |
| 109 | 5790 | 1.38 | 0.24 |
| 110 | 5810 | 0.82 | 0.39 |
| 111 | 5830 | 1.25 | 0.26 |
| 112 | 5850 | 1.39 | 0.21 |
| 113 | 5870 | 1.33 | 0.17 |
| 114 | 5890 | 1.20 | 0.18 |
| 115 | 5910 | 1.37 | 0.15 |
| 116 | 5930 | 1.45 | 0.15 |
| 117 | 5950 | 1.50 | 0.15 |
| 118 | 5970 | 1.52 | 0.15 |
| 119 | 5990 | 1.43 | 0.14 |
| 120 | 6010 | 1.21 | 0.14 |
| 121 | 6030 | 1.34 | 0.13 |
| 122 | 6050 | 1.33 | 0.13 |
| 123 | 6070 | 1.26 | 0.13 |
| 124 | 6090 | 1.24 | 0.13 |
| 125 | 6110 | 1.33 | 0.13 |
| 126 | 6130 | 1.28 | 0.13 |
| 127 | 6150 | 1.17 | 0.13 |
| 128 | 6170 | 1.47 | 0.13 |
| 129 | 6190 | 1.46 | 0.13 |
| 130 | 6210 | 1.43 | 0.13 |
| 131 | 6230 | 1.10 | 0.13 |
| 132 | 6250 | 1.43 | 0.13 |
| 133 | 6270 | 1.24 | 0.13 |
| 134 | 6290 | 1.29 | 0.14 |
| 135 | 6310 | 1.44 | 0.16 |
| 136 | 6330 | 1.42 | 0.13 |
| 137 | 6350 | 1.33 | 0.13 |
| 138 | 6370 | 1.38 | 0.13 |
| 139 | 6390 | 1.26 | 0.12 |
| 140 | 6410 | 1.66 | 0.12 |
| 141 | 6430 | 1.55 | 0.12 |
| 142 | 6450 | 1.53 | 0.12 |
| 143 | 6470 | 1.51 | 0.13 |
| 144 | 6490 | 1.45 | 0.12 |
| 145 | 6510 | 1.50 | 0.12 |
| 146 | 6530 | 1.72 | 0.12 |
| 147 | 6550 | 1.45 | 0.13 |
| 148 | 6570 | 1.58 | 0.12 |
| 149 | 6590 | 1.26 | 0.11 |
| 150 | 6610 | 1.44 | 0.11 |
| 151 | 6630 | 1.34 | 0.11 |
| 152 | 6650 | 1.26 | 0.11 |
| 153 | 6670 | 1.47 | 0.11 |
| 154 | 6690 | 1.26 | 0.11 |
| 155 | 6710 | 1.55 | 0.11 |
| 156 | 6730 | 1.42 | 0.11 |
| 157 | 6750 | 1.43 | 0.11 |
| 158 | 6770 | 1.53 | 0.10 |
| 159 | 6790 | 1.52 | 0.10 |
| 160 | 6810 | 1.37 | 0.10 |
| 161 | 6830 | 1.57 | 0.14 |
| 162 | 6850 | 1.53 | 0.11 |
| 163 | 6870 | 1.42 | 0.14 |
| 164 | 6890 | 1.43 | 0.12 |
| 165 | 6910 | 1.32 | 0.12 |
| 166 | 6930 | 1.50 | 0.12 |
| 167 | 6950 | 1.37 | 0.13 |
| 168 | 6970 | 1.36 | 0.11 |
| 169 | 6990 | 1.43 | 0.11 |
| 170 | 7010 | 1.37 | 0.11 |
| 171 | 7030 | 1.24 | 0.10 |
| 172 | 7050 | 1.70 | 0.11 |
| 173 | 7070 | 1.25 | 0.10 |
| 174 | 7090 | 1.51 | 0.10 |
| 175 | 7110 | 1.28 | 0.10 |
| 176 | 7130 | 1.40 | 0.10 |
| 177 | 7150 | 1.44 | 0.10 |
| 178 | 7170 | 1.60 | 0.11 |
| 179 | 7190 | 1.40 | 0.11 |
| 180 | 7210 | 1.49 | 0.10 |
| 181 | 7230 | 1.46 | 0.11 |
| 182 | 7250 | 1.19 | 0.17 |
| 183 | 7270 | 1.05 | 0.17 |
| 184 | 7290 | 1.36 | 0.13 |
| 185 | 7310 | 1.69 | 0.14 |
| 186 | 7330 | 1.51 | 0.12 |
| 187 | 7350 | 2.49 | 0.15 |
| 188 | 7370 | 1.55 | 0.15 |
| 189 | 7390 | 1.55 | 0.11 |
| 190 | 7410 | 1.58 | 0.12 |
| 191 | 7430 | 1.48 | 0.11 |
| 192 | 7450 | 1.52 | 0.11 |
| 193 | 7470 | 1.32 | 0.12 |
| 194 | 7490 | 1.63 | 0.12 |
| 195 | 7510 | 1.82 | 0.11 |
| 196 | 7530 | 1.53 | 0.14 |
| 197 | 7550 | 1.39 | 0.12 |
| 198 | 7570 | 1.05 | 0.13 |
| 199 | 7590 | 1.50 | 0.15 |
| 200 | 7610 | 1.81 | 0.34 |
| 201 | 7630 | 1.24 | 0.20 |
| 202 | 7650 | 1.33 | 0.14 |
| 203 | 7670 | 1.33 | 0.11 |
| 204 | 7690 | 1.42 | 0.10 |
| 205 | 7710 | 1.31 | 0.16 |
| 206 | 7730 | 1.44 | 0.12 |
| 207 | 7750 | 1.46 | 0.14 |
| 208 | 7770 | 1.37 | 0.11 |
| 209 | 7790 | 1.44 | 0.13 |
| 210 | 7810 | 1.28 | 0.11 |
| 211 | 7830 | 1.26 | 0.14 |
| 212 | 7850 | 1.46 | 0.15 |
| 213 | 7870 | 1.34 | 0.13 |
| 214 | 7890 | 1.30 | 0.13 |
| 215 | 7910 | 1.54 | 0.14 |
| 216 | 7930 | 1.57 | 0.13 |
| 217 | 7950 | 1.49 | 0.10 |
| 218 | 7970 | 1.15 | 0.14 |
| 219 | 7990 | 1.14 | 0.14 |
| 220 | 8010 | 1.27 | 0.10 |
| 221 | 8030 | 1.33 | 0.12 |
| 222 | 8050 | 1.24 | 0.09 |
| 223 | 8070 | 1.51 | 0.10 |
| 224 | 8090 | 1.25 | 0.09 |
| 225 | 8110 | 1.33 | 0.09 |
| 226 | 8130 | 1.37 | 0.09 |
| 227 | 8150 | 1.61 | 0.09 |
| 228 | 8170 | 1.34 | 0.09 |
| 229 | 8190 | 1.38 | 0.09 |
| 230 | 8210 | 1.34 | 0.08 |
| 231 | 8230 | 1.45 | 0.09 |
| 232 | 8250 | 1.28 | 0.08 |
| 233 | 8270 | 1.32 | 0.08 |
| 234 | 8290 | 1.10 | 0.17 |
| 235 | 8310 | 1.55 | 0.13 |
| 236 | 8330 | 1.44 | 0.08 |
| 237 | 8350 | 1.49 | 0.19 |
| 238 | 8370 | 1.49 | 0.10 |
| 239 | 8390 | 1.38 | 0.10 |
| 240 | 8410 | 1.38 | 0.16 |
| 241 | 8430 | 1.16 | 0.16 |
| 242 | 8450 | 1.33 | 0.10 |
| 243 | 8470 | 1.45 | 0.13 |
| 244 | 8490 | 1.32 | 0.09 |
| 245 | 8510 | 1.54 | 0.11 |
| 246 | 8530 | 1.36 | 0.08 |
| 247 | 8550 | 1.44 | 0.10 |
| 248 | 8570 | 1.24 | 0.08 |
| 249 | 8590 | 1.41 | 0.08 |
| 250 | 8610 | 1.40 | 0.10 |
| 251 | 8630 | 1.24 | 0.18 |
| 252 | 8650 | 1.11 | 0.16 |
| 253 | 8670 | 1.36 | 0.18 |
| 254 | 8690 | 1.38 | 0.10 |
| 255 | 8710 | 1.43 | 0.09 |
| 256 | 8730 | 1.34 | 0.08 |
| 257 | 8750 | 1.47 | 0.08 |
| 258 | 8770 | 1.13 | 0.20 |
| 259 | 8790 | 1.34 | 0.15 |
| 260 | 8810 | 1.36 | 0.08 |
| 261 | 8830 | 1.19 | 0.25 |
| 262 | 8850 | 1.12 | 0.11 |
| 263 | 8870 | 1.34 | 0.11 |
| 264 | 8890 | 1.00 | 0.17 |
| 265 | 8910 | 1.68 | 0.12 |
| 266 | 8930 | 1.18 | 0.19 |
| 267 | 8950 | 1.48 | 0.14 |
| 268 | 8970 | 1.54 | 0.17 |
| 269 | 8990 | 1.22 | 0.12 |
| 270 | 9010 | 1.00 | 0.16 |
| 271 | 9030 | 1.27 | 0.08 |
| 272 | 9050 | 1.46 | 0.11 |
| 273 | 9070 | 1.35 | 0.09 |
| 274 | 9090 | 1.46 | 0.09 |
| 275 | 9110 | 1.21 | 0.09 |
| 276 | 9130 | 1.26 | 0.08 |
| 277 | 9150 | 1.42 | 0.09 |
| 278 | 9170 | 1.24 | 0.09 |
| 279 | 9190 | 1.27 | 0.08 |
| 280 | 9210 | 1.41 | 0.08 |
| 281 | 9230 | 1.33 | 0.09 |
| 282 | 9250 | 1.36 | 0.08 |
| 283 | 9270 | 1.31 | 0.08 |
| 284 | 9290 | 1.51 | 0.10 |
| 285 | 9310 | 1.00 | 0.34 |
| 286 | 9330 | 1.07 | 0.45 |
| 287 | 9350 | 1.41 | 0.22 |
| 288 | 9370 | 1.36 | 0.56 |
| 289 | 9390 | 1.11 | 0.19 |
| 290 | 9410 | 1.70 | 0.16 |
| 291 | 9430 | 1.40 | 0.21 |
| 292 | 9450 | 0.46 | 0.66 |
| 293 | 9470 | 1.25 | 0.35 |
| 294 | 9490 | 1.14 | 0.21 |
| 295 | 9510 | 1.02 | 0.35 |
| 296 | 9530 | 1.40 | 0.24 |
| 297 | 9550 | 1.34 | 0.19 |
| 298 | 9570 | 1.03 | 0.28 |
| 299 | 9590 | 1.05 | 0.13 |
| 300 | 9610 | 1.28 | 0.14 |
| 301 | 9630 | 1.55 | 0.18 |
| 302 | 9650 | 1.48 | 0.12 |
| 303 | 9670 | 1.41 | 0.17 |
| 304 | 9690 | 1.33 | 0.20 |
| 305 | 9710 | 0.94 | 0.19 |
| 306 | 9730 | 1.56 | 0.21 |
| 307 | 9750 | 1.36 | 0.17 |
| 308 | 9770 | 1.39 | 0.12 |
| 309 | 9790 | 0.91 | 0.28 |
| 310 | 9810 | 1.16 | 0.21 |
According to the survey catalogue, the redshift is 0.12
